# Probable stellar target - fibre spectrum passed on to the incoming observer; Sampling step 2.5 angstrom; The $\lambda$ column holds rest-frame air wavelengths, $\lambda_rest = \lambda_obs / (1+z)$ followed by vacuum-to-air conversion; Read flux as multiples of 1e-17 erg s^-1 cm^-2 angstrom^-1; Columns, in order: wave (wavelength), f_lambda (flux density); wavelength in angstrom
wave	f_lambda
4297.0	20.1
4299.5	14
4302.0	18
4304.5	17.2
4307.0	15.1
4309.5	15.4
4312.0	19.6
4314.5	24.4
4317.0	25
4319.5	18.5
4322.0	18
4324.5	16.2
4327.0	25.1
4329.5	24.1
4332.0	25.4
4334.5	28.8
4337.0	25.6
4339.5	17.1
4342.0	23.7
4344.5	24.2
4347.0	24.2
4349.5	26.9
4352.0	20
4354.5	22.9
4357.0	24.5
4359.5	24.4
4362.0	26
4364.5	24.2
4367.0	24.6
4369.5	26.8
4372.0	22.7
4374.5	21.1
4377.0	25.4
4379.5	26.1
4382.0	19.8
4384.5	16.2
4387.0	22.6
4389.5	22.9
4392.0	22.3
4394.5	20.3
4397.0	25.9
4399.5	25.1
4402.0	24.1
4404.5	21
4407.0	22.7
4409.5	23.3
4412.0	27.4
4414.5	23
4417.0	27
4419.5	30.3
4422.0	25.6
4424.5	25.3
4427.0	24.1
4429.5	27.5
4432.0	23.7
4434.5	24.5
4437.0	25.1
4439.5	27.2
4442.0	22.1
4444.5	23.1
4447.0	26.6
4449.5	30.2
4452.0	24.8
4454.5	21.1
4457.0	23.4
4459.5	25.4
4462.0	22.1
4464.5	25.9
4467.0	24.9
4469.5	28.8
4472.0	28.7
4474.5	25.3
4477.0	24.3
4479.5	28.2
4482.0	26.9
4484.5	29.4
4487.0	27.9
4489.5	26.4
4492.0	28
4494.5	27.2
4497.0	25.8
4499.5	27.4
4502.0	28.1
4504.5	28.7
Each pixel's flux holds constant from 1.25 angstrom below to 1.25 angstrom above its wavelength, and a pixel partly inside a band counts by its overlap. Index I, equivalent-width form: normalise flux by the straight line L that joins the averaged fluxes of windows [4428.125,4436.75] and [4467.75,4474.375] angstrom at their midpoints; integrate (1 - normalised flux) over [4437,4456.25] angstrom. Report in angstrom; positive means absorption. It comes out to 0.9 angstrom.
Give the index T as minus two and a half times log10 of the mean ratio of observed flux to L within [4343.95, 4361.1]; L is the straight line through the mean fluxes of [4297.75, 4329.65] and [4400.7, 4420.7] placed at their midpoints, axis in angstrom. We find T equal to -0.12 mag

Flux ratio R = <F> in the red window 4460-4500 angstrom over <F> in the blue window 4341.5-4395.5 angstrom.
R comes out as 1.15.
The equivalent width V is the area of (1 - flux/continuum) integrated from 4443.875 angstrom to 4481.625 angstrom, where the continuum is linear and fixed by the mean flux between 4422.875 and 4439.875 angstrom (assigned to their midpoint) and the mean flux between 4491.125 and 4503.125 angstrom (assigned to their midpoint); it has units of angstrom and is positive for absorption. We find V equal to 0.90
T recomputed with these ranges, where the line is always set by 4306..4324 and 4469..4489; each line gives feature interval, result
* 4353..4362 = -0.13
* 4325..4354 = -0.16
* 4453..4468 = 0.11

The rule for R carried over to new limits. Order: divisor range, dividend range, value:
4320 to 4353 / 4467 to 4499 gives 1.18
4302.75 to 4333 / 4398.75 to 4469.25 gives 1.23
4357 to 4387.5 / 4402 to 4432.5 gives 1.07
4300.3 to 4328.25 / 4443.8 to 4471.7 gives 1.31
